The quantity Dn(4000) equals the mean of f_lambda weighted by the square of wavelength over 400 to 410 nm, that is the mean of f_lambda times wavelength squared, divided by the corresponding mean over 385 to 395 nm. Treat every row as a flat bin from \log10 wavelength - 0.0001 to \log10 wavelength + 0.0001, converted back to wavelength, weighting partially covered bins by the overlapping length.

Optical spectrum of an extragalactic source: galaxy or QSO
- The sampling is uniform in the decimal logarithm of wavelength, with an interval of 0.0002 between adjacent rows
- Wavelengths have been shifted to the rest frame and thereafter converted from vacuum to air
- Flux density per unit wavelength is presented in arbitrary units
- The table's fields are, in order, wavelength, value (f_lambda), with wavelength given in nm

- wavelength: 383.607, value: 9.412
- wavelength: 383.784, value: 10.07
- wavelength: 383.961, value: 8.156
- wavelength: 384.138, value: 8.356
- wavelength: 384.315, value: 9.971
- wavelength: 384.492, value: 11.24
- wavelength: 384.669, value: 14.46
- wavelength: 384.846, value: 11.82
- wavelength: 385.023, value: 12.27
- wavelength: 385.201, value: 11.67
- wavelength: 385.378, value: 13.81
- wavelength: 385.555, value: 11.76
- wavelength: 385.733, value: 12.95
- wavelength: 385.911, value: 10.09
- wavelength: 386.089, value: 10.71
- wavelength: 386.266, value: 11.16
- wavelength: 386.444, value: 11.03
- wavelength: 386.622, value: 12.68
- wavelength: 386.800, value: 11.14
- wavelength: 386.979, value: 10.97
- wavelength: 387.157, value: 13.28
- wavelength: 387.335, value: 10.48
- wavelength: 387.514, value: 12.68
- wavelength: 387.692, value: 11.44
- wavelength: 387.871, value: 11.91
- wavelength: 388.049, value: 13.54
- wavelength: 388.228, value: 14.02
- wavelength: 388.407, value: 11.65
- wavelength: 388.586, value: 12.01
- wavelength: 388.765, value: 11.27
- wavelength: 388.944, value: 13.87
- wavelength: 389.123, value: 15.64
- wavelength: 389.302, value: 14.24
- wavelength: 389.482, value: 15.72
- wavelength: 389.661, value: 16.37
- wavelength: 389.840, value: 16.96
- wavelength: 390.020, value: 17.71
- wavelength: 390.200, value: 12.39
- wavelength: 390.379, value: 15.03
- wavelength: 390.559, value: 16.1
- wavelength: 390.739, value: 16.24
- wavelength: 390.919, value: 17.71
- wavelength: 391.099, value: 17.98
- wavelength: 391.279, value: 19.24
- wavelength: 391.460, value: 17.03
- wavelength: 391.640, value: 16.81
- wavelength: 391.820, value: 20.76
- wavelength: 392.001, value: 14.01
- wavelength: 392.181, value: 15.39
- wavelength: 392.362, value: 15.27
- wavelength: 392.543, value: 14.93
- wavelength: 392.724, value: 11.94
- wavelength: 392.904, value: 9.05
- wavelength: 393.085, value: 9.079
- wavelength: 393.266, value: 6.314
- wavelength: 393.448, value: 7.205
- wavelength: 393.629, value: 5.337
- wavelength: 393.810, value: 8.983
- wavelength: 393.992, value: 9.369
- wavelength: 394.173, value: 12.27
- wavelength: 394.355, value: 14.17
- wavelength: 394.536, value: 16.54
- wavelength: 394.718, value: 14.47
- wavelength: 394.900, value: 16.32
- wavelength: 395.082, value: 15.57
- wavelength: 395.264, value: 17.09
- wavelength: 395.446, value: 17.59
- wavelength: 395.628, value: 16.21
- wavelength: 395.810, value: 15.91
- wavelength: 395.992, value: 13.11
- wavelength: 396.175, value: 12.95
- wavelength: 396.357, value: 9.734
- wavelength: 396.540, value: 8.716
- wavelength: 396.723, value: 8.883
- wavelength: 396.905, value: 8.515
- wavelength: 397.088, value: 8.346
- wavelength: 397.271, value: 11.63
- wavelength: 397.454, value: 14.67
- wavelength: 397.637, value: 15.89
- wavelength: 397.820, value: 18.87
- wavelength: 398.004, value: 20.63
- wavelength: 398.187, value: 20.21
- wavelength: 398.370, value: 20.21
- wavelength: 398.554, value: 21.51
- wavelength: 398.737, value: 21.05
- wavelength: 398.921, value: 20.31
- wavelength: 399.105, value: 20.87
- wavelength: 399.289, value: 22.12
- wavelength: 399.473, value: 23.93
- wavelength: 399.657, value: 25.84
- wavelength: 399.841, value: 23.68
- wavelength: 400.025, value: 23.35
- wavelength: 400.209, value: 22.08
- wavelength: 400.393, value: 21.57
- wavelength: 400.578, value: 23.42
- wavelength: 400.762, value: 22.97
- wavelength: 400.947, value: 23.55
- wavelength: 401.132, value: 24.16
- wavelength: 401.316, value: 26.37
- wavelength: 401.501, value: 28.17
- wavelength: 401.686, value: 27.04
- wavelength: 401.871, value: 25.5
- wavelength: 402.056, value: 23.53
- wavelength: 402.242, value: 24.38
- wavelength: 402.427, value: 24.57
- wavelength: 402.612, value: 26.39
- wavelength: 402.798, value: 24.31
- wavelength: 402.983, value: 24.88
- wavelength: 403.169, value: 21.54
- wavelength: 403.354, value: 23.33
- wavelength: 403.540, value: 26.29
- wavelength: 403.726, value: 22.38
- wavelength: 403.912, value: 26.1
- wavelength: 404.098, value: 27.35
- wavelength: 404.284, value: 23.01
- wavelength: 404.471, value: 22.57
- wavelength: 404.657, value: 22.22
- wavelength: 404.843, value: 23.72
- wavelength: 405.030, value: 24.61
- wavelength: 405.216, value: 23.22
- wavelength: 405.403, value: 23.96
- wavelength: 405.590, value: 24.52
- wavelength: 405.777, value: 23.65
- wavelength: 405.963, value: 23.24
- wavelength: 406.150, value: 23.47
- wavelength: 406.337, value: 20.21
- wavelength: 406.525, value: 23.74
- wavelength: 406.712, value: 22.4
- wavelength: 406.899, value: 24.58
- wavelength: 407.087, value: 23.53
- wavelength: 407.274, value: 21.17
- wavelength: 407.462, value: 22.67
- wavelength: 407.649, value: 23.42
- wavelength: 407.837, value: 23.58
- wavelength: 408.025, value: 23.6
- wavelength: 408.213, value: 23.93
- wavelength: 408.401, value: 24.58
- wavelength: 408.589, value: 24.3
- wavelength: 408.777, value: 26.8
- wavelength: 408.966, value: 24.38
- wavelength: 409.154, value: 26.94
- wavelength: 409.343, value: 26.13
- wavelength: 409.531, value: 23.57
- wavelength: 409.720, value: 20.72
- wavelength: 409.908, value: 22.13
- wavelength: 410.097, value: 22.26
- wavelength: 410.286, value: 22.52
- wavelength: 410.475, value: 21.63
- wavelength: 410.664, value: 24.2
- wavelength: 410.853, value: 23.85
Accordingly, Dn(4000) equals 1.95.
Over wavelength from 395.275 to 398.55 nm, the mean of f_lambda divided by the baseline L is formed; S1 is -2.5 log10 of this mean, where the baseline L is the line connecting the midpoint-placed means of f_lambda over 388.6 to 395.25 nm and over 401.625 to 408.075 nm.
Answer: 0.23 mag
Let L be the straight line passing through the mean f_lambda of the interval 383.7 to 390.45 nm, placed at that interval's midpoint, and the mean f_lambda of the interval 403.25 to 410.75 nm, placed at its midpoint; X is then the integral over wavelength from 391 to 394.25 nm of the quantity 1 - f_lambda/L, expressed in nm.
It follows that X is 0.546 nm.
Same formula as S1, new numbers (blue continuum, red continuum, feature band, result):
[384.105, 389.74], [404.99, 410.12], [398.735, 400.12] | -0.18 mag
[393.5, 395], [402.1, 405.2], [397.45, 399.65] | -0.16 mag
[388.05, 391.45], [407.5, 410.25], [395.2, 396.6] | 0.28 mag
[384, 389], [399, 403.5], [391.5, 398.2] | 0.37 mag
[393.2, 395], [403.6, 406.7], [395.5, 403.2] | -0.16 mag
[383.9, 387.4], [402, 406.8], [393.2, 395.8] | 0.33 mag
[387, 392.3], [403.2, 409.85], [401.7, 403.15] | -0.15 mag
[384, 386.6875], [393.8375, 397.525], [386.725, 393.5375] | -0.14 mag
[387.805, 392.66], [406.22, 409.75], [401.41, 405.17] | -0.15 mag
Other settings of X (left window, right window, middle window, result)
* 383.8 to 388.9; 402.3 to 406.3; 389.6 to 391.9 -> -0.35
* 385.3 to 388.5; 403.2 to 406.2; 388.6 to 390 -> -0.13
